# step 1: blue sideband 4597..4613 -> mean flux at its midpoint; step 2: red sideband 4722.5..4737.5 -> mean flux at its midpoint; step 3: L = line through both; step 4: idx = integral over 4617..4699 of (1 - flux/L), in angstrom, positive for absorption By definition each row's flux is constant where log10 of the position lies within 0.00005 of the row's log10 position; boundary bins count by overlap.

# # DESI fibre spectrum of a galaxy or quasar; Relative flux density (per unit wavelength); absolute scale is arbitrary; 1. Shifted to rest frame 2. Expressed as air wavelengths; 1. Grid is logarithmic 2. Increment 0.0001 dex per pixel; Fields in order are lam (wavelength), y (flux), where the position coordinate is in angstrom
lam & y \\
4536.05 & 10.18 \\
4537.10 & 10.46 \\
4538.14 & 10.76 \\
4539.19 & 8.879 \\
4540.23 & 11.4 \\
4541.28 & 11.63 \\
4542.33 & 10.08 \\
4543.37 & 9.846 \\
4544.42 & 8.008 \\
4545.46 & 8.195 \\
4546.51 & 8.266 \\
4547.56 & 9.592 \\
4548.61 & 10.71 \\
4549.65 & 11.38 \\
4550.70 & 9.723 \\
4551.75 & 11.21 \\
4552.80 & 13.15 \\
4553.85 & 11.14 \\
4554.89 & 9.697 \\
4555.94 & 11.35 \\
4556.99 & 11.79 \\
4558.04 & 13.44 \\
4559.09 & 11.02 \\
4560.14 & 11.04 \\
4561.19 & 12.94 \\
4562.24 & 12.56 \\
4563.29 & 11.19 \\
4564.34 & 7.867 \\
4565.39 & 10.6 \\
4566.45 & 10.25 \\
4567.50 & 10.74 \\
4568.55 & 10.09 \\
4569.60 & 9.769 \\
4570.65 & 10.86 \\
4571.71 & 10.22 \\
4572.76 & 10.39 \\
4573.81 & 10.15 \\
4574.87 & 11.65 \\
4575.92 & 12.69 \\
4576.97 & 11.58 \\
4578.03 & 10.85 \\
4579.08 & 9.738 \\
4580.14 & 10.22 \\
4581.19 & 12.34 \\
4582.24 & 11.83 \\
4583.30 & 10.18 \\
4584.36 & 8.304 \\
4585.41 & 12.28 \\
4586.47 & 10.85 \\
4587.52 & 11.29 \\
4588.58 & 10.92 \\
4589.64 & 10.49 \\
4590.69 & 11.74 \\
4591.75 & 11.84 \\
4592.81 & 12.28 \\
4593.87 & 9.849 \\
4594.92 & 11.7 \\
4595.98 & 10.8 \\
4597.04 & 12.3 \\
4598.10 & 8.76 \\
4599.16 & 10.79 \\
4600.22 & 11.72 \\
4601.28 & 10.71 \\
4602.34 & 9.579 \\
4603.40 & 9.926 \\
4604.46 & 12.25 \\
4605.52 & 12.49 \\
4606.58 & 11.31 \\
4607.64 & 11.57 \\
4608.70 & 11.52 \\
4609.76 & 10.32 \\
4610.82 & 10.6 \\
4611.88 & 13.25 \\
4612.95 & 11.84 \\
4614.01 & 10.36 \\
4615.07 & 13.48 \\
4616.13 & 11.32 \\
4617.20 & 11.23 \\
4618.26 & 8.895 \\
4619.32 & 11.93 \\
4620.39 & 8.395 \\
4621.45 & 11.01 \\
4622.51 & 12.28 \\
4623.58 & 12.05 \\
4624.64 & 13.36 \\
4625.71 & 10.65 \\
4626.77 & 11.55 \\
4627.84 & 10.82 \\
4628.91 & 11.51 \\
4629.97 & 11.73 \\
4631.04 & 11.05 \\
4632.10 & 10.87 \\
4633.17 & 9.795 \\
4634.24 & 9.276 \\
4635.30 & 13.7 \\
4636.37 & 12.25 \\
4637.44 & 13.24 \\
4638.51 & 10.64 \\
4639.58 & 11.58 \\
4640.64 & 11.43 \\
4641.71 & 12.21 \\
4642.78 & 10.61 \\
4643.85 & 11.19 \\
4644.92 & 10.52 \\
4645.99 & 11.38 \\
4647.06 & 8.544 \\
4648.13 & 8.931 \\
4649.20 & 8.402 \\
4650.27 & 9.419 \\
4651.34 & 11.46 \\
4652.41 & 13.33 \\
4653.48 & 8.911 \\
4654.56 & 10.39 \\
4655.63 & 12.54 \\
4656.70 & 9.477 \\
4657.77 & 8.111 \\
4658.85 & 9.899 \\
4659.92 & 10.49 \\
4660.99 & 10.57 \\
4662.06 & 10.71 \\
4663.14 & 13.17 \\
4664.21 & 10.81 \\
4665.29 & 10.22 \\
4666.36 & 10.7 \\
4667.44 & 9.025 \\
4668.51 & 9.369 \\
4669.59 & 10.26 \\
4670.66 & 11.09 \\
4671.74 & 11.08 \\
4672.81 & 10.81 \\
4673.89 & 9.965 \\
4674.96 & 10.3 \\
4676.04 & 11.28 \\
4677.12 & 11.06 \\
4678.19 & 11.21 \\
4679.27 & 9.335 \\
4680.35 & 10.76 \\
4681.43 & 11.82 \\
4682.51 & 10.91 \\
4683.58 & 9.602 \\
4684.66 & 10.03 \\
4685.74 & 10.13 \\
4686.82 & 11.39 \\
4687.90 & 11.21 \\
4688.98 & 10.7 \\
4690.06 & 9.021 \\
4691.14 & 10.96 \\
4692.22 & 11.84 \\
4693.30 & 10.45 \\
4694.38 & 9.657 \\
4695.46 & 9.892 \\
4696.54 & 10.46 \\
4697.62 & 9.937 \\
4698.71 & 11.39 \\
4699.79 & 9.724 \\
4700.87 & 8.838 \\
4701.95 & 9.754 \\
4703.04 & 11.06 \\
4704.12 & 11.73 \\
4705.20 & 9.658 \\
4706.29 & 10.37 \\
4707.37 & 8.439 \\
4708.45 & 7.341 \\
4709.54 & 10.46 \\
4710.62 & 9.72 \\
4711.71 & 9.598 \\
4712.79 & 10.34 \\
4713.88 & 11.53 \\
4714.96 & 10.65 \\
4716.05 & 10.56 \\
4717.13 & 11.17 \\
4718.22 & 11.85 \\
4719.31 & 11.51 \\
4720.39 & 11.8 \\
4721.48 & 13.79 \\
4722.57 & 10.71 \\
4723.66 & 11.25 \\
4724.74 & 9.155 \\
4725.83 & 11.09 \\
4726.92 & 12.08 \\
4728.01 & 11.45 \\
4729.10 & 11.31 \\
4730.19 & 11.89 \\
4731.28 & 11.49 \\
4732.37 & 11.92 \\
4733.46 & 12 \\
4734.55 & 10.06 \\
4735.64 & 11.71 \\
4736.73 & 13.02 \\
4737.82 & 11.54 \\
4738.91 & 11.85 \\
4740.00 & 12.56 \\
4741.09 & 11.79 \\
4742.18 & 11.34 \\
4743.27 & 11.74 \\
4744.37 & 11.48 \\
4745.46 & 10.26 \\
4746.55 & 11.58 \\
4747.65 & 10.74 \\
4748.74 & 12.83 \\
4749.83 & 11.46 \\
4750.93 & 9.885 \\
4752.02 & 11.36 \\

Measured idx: 3.7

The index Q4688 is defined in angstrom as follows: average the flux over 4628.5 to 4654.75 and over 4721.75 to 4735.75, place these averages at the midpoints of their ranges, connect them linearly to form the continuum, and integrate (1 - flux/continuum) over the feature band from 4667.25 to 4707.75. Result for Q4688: 2.53 angstrom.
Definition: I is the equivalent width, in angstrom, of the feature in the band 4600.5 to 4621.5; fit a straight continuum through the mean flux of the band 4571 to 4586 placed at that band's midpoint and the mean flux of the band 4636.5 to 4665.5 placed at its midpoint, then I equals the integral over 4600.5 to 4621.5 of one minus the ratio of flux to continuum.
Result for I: -0.6 angstrom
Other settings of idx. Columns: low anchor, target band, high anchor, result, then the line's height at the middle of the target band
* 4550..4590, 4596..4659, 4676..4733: -1.0 angstrom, 10.8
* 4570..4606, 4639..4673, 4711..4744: 2.1 angstrom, 11.2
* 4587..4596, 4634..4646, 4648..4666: -1.0 angstrom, 10.6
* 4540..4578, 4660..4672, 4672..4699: 0.0 angstrom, 10.6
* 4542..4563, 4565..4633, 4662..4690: -2.2 angstrom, 10.7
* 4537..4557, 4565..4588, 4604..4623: 0.0 angstrom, 10.8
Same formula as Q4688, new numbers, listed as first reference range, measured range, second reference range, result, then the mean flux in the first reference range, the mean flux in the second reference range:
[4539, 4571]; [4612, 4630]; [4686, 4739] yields -1.1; 10.6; 10.8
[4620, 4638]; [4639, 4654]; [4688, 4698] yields 0.8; 11.4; 10.4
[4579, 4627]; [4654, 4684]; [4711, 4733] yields 1.8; 11.1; 11.2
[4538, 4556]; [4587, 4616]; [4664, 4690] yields -2.5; 10.2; 10.5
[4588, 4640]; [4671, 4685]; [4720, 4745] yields 1.0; 11.3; 11.6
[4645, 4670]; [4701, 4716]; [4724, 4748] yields 1.4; 10.3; 11.5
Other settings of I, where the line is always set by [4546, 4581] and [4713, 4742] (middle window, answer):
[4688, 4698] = 0.9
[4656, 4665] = 0.6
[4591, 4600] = -0.1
